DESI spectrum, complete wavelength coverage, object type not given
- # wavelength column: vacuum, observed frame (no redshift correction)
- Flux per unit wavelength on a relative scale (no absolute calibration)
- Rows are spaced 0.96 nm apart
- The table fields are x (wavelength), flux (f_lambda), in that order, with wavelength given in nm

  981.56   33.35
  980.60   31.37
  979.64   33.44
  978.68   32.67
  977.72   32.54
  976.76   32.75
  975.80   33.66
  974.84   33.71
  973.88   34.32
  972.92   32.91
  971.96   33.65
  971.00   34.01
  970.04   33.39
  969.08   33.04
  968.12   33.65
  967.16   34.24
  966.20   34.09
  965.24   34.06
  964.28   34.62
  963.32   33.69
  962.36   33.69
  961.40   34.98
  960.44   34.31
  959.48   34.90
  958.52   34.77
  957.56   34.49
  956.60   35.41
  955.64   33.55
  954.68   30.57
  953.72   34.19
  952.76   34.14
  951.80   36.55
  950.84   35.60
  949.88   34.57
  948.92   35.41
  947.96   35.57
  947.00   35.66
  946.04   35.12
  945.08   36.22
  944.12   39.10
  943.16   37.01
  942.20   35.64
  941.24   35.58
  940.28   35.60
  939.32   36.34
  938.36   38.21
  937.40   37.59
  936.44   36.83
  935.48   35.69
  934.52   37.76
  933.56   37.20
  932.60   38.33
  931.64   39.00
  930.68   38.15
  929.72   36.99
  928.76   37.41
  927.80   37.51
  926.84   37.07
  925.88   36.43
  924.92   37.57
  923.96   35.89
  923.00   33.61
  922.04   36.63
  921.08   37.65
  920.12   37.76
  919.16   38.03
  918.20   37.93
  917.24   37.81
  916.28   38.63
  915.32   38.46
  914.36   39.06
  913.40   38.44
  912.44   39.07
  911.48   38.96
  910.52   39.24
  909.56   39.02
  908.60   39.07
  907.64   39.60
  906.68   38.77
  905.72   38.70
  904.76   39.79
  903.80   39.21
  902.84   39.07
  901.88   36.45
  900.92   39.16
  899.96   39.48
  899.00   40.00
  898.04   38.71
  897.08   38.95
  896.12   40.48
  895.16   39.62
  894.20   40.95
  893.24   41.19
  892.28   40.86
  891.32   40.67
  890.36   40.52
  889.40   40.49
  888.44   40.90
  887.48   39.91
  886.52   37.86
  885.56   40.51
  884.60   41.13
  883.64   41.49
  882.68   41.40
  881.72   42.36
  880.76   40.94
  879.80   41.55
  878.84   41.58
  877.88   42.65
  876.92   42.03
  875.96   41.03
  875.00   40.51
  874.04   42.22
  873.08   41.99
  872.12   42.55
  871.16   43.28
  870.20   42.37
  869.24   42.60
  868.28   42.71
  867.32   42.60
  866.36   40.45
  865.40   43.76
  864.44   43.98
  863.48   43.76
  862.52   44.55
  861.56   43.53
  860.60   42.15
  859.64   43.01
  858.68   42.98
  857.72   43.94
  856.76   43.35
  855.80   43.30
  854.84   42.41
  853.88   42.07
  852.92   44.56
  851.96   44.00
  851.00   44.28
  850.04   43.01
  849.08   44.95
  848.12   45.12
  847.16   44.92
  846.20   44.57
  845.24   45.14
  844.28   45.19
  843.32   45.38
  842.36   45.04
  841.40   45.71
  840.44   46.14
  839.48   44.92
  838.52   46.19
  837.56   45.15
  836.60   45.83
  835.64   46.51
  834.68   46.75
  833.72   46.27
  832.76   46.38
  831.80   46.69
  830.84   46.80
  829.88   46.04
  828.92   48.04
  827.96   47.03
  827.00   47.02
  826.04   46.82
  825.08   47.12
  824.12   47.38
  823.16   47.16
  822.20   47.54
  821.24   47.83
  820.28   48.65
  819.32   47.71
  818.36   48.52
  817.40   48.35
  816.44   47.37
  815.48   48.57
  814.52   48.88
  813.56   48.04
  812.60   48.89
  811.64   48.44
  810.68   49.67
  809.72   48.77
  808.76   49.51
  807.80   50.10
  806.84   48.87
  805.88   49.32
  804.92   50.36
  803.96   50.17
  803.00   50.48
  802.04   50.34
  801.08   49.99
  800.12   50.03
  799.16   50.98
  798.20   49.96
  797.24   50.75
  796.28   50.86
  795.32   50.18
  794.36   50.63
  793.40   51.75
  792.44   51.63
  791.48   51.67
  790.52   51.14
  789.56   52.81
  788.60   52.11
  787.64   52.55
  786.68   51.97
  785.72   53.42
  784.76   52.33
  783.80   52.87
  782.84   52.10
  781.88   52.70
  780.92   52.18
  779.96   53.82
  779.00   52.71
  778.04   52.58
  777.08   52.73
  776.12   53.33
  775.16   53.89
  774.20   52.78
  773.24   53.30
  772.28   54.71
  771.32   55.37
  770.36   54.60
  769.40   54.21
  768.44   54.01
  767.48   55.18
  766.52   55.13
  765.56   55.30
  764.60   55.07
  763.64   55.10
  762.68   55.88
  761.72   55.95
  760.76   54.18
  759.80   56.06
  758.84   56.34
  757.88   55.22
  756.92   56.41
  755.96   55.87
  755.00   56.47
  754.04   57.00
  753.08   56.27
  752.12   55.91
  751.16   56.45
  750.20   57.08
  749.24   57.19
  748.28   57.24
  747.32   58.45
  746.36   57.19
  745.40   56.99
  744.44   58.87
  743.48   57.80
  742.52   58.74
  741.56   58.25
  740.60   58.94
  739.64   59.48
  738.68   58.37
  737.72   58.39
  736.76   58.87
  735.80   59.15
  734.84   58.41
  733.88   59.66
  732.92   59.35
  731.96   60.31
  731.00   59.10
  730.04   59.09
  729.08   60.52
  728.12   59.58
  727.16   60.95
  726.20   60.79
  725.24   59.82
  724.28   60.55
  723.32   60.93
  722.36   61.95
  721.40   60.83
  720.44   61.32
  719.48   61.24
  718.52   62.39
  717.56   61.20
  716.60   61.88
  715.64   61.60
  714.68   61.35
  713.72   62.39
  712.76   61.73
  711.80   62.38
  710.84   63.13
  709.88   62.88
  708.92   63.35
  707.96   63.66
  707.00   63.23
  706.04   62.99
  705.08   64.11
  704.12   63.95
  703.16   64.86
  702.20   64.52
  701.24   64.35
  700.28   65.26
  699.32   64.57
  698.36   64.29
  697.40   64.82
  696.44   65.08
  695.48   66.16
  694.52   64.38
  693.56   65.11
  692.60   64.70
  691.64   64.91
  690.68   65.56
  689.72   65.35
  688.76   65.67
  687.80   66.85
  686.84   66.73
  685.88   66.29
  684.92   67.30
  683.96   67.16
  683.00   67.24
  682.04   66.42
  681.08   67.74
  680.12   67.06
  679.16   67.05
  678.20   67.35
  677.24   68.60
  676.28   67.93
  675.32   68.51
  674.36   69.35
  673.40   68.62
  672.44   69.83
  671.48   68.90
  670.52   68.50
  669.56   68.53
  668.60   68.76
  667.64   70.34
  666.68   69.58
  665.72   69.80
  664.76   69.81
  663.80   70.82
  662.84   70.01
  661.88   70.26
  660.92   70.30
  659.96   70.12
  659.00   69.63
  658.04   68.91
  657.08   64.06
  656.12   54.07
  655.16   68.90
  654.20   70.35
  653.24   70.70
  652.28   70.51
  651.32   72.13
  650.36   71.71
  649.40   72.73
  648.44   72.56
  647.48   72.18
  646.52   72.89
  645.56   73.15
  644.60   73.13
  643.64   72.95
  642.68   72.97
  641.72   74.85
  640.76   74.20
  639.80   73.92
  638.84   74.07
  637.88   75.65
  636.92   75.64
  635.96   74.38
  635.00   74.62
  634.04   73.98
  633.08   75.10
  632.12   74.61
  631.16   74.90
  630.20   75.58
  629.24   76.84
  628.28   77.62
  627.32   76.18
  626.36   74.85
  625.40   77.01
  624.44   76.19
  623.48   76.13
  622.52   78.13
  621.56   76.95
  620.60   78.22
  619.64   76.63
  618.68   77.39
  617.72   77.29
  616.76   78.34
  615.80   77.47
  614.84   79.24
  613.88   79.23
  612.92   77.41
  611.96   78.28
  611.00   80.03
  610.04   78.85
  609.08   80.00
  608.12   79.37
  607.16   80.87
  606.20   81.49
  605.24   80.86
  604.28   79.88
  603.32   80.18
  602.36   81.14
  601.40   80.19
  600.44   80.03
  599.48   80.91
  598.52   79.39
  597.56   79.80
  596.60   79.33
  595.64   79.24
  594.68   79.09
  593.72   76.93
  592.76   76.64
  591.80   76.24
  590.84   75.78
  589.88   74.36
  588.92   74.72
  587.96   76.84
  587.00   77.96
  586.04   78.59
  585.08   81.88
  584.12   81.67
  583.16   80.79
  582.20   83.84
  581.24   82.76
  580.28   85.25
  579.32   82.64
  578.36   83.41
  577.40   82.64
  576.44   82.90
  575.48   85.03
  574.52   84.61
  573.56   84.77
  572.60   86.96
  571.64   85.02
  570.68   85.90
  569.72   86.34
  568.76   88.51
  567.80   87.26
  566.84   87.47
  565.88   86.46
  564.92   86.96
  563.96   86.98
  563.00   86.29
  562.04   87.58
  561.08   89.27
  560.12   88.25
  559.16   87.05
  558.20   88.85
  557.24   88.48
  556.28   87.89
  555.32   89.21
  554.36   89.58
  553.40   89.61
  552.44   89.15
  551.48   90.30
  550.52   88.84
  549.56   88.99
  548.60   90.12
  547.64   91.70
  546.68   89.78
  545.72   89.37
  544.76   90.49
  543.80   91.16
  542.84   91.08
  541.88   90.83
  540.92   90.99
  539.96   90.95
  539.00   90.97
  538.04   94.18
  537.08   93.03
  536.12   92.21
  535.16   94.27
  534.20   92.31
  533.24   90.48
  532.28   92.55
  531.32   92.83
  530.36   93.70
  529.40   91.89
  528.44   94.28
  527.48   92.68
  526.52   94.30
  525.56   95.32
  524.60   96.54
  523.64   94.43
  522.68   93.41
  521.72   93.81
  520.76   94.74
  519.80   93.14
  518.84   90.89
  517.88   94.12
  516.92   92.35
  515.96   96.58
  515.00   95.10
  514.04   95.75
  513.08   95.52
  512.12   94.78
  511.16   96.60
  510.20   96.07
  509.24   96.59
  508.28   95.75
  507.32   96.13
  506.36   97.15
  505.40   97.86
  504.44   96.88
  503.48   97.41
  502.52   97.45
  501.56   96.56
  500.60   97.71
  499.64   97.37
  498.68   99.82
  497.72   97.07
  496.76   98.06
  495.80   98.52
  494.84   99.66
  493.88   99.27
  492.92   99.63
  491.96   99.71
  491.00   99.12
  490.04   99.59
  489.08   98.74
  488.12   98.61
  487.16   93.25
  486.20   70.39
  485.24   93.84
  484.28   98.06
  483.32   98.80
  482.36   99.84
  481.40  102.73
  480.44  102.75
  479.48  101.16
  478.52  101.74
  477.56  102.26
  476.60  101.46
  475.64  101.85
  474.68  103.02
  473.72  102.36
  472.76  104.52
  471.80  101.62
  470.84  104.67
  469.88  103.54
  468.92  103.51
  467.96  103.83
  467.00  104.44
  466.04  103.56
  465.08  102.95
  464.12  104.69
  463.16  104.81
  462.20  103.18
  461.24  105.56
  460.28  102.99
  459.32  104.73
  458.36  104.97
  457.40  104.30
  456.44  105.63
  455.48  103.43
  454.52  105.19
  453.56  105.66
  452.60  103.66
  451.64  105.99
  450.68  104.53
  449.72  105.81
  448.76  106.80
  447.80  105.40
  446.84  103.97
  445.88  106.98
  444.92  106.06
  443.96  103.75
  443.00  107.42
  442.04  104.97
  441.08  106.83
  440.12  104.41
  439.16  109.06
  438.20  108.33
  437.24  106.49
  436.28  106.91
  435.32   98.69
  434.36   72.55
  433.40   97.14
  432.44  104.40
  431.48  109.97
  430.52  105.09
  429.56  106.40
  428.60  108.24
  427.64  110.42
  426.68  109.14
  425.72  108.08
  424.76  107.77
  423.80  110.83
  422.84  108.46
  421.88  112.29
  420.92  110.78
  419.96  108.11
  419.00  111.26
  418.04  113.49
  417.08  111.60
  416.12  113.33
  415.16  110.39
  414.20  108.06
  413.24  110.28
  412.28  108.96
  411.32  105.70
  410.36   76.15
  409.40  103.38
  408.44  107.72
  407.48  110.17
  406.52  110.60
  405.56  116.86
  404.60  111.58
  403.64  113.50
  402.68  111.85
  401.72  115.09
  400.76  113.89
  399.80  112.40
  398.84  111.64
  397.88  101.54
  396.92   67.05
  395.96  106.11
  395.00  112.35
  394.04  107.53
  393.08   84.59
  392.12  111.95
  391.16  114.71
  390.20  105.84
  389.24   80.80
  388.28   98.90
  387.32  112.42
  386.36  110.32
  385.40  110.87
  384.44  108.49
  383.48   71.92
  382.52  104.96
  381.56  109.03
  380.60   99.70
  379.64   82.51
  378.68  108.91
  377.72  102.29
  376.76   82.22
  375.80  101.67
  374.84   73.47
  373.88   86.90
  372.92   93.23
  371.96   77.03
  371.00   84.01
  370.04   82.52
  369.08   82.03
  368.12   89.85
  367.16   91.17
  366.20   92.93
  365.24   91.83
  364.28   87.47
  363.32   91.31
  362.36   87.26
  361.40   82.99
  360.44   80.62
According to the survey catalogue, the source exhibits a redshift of 0.000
